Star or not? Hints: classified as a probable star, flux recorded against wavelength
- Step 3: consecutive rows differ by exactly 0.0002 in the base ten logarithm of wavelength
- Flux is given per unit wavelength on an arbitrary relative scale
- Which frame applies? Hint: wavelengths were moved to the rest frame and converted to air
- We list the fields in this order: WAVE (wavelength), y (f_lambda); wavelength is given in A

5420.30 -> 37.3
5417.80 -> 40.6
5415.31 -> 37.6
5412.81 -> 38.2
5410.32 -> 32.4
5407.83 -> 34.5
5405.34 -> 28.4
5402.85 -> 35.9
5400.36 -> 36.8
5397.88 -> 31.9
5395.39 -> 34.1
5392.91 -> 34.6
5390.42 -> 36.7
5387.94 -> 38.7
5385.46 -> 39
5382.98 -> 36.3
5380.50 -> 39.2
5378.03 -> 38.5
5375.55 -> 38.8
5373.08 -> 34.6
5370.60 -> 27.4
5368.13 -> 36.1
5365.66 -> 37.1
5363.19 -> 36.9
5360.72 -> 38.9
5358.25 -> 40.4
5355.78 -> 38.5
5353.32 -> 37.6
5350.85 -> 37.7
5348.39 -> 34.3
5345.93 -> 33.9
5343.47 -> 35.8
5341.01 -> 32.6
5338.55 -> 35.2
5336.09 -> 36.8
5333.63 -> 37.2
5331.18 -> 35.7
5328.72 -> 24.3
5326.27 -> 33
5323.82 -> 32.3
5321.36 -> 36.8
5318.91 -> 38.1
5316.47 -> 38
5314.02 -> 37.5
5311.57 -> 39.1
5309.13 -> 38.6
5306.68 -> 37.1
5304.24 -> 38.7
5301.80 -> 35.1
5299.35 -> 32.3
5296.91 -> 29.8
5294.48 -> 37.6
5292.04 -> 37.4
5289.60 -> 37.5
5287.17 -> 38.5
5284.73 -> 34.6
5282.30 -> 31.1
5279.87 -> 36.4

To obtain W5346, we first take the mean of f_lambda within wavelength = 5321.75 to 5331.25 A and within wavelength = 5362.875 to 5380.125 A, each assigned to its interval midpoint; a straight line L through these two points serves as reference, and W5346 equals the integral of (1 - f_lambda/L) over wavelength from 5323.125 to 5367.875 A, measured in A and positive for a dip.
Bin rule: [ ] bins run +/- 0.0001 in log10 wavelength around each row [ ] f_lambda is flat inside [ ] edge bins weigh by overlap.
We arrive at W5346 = -3.2 A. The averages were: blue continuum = 31.2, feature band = 35.5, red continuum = 35.8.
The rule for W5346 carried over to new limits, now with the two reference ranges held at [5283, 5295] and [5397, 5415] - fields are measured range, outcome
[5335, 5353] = 0.2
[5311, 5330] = 0.7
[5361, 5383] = -0.8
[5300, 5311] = -0.2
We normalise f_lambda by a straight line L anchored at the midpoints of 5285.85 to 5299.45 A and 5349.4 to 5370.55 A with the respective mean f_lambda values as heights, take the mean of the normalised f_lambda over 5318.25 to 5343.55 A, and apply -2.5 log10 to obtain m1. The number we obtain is 0.08 mag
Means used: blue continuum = 35.8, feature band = 34.2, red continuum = 37.3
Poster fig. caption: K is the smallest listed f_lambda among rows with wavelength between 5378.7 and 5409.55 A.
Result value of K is 28.4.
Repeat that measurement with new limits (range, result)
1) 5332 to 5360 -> 32.6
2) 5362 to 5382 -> 27.4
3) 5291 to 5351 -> 24.3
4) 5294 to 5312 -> 29.8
